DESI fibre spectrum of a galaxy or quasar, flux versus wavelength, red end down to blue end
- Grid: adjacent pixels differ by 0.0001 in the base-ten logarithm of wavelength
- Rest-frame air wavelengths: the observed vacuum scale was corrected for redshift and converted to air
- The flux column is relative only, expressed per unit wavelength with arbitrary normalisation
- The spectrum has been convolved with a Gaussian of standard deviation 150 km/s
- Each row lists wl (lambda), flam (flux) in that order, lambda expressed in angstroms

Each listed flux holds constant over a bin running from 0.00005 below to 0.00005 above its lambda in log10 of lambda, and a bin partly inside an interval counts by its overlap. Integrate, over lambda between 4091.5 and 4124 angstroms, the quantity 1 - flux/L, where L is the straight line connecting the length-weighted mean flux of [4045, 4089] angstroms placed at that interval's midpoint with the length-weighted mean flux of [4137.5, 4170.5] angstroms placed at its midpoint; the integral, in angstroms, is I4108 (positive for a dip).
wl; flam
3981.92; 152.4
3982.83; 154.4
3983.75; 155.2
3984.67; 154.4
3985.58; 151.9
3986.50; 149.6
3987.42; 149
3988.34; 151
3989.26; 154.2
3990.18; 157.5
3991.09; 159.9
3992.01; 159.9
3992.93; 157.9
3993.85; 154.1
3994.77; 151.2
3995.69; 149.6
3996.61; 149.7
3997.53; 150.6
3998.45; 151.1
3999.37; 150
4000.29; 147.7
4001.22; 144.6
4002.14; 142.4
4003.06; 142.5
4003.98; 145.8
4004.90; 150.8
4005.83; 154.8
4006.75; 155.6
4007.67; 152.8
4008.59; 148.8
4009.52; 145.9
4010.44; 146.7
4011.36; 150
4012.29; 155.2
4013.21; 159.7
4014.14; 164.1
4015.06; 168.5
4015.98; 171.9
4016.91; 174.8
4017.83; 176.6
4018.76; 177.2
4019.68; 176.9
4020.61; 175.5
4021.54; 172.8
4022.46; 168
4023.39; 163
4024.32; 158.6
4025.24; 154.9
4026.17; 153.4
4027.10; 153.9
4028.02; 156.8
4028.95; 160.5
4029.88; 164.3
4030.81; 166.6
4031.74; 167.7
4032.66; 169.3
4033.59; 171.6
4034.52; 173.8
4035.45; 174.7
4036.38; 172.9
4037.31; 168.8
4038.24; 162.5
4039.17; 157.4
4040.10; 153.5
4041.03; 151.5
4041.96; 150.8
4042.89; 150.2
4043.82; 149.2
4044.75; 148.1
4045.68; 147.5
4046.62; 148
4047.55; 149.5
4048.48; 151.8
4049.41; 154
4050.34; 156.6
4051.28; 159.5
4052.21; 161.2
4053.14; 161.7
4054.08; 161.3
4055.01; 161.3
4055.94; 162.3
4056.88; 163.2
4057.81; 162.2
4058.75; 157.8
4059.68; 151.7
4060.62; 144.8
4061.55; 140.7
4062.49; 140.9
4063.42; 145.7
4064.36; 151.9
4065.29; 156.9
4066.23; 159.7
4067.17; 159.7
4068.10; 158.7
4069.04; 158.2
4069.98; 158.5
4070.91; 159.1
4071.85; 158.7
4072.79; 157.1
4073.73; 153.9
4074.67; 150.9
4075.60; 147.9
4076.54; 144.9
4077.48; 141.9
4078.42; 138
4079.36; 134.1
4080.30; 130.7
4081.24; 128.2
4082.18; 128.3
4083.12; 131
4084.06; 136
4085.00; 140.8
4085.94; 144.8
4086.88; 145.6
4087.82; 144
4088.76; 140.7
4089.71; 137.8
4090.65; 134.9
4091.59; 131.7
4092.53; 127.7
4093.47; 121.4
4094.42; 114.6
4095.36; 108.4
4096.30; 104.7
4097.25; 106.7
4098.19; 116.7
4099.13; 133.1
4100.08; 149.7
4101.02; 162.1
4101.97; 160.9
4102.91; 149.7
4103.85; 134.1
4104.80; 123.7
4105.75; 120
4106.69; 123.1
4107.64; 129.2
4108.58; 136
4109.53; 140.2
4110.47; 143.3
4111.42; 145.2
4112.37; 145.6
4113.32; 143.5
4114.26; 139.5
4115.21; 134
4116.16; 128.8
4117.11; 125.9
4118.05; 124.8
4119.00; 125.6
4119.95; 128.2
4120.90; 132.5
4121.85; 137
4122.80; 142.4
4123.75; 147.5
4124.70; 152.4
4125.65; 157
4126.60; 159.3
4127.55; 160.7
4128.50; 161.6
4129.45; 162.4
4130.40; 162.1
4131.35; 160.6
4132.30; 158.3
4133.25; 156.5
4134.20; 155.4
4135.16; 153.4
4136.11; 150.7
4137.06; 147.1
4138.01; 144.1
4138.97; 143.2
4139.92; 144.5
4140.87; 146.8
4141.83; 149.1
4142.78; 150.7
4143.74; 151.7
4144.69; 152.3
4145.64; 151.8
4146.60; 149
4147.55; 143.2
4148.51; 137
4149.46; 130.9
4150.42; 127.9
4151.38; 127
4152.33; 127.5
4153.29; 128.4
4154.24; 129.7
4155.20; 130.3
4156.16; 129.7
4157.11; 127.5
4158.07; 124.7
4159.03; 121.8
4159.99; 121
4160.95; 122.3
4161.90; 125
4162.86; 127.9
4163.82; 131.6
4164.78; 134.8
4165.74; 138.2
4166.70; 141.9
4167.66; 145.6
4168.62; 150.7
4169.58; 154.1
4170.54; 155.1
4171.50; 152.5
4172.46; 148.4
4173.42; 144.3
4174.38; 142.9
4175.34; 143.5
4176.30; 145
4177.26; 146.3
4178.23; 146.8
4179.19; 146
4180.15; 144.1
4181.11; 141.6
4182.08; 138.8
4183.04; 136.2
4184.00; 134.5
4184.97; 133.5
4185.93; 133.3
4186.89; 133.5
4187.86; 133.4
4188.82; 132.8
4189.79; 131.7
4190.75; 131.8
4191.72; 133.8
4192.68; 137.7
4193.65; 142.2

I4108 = 2.6 angstroms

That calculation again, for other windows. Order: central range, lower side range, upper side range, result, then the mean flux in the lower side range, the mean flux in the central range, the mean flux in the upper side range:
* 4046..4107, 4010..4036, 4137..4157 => 4.1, 165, 144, 140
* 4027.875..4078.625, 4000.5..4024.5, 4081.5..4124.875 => -3.0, 159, 157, 134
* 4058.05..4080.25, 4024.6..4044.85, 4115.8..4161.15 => 0.6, 161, 151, 142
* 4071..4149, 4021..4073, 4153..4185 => 3.3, 158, 141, 138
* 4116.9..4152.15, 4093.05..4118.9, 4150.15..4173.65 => -3.4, 132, 146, 135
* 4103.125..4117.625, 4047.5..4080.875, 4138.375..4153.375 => 1.2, 153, 134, 142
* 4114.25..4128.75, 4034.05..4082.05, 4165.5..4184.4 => 0.8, 154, 141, 145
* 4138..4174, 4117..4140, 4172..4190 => 1.4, 148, 138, 140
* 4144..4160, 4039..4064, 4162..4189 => 1.1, 153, 134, 141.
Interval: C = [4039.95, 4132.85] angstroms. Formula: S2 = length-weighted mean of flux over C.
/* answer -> 144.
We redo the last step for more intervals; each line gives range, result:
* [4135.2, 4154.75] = 142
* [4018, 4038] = 167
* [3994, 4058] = 158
